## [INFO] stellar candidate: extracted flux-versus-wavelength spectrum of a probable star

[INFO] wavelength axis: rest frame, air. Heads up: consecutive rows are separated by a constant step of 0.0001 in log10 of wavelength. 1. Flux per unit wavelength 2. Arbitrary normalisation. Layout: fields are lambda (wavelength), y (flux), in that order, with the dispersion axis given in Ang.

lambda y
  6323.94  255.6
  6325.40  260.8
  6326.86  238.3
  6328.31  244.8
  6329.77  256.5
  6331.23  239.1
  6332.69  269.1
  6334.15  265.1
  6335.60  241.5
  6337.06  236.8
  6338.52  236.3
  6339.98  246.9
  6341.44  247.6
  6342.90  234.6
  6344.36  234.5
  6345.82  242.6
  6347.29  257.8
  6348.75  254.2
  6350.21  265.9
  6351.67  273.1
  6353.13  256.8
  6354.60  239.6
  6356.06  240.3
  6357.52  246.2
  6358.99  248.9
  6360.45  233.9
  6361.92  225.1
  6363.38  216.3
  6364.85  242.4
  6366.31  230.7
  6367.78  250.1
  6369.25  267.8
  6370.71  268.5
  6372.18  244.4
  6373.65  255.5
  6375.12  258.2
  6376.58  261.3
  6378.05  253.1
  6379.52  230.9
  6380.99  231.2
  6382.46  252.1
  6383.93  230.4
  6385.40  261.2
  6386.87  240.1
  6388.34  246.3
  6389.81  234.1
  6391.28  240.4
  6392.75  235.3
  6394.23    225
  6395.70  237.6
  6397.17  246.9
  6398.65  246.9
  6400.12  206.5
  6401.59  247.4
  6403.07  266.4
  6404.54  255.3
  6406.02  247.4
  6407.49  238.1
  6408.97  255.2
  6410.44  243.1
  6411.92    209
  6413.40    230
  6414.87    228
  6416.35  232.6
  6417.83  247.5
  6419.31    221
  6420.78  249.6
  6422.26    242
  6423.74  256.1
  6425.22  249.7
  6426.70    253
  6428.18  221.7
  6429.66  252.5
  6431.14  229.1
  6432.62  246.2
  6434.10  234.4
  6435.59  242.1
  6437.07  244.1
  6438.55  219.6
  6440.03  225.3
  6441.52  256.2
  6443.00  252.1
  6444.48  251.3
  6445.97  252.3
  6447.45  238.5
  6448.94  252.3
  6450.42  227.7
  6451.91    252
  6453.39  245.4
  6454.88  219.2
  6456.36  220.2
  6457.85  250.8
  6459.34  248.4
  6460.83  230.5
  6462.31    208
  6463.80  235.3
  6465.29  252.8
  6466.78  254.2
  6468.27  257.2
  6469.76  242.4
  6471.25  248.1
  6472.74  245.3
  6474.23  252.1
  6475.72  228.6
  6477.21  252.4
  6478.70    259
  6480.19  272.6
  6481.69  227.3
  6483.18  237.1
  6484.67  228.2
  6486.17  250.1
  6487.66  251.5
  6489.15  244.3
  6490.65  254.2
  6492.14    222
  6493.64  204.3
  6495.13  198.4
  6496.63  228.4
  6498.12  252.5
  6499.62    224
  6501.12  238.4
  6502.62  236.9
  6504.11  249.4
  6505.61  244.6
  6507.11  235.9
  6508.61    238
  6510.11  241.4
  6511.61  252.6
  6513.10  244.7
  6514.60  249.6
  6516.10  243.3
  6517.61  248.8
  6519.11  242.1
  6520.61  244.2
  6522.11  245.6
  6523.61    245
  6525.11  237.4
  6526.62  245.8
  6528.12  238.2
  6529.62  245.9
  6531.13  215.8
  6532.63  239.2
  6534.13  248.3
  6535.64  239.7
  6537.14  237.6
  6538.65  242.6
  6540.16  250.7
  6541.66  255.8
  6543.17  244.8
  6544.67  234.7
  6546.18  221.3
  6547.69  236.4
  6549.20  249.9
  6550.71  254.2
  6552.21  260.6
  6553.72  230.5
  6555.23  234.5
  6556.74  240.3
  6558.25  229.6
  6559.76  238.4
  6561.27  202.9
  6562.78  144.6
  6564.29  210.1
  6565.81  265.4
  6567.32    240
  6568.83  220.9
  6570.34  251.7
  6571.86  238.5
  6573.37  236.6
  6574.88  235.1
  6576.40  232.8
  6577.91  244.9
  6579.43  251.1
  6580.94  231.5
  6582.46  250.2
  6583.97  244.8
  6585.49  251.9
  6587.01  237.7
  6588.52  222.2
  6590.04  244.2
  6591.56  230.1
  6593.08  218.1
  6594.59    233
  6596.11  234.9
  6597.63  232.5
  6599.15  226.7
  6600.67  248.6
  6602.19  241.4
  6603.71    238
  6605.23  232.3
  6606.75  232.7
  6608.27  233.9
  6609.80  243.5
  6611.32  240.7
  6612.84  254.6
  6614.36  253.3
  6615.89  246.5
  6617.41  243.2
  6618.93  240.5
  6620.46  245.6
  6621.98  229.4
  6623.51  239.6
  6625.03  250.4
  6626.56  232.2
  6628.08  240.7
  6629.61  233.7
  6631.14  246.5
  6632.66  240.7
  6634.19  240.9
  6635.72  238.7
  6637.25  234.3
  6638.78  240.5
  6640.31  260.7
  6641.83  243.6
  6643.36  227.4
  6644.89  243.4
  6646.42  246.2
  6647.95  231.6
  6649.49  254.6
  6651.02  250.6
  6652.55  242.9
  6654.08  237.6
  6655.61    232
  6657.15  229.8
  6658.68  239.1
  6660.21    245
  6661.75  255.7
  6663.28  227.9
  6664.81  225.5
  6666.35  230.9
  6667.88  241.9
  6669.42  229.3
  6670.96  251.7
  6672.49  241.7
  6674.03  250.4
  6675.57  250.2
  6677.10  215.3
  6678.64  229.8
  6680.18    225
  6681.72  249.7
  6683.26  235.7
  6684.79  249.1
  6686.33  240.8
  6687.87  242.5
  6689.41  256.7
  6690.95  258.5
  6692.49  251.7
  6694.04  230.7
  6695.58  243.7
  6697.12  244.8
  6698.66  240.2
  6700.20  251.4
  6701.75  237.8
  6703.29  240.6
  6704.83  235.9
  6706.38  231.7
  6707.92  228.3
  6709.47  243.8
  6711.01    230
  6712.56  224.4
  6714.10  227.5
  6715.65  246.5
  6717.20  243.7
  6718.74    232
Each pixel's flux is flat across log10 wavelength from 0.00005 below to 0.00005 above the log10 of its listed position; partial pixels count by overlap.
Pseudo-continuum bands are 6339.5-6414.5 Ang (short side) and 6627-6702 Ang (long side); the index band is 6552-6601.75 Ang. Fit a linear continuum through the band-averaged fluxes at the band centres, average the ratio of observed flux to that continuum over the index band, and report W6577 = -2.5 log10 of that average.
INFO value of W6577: 0.04 mag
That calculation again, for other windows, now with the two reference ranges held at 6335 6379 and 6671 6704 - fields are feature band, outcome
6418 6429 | 0.017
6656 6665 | 0.023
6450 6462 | 0.043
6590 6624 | 0.024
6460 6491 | 0.005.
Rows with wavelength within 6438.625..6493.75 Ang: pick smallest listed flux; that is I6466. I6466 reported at 204.3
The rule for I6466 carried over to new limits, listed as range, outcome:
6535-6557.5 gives 221.3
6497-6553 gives 215.8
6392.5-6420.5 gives 206.5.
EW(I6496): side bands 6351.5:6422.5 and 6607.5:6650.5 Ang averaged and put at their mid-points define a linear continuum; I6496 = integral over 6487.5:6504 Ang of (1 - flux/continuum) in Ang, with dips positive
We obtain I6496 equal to 0.68 Ang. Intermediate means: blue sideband 242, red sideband 242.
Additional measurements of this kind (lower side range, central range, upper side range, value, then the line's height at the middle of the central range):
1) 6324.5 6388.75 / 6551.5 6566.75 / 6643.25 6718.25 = 1.1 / 243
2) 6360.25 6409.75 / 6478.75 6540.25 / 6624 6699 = 0.6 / 242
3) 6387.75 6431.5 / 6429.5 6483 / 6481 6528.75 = -0.6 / 239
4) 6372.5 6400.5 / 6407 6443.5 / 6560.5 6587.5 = 0.2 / 240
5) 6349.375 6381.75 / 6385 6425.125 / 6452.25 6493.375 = 0.8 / 245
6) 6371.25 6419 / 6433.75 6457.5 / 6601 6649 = 0.2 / 242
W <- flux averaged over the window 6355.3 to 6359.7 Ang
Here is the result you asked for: 245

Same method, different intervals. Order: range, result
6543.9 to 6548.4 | 231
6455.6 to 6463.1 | 232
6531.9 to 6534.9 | 244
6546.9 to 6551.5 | 247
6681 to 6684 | 243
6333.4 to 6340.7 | 246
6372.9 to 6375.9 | 257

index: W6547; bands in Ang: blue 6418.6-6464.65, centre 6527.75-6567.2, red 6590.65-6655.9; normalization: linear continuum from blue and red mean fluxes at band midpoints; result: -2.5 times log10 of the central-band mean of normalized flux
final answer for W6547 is 0.02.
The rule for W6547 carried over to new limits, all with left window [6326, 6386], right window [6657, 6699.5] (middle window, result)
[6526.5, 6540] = 0.02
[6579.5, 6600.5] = 0.03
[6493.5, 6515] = 0.03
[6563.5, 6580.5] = 0.02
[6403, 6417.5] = 0.03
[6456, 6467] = 0.03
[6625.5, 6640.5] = 0.01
